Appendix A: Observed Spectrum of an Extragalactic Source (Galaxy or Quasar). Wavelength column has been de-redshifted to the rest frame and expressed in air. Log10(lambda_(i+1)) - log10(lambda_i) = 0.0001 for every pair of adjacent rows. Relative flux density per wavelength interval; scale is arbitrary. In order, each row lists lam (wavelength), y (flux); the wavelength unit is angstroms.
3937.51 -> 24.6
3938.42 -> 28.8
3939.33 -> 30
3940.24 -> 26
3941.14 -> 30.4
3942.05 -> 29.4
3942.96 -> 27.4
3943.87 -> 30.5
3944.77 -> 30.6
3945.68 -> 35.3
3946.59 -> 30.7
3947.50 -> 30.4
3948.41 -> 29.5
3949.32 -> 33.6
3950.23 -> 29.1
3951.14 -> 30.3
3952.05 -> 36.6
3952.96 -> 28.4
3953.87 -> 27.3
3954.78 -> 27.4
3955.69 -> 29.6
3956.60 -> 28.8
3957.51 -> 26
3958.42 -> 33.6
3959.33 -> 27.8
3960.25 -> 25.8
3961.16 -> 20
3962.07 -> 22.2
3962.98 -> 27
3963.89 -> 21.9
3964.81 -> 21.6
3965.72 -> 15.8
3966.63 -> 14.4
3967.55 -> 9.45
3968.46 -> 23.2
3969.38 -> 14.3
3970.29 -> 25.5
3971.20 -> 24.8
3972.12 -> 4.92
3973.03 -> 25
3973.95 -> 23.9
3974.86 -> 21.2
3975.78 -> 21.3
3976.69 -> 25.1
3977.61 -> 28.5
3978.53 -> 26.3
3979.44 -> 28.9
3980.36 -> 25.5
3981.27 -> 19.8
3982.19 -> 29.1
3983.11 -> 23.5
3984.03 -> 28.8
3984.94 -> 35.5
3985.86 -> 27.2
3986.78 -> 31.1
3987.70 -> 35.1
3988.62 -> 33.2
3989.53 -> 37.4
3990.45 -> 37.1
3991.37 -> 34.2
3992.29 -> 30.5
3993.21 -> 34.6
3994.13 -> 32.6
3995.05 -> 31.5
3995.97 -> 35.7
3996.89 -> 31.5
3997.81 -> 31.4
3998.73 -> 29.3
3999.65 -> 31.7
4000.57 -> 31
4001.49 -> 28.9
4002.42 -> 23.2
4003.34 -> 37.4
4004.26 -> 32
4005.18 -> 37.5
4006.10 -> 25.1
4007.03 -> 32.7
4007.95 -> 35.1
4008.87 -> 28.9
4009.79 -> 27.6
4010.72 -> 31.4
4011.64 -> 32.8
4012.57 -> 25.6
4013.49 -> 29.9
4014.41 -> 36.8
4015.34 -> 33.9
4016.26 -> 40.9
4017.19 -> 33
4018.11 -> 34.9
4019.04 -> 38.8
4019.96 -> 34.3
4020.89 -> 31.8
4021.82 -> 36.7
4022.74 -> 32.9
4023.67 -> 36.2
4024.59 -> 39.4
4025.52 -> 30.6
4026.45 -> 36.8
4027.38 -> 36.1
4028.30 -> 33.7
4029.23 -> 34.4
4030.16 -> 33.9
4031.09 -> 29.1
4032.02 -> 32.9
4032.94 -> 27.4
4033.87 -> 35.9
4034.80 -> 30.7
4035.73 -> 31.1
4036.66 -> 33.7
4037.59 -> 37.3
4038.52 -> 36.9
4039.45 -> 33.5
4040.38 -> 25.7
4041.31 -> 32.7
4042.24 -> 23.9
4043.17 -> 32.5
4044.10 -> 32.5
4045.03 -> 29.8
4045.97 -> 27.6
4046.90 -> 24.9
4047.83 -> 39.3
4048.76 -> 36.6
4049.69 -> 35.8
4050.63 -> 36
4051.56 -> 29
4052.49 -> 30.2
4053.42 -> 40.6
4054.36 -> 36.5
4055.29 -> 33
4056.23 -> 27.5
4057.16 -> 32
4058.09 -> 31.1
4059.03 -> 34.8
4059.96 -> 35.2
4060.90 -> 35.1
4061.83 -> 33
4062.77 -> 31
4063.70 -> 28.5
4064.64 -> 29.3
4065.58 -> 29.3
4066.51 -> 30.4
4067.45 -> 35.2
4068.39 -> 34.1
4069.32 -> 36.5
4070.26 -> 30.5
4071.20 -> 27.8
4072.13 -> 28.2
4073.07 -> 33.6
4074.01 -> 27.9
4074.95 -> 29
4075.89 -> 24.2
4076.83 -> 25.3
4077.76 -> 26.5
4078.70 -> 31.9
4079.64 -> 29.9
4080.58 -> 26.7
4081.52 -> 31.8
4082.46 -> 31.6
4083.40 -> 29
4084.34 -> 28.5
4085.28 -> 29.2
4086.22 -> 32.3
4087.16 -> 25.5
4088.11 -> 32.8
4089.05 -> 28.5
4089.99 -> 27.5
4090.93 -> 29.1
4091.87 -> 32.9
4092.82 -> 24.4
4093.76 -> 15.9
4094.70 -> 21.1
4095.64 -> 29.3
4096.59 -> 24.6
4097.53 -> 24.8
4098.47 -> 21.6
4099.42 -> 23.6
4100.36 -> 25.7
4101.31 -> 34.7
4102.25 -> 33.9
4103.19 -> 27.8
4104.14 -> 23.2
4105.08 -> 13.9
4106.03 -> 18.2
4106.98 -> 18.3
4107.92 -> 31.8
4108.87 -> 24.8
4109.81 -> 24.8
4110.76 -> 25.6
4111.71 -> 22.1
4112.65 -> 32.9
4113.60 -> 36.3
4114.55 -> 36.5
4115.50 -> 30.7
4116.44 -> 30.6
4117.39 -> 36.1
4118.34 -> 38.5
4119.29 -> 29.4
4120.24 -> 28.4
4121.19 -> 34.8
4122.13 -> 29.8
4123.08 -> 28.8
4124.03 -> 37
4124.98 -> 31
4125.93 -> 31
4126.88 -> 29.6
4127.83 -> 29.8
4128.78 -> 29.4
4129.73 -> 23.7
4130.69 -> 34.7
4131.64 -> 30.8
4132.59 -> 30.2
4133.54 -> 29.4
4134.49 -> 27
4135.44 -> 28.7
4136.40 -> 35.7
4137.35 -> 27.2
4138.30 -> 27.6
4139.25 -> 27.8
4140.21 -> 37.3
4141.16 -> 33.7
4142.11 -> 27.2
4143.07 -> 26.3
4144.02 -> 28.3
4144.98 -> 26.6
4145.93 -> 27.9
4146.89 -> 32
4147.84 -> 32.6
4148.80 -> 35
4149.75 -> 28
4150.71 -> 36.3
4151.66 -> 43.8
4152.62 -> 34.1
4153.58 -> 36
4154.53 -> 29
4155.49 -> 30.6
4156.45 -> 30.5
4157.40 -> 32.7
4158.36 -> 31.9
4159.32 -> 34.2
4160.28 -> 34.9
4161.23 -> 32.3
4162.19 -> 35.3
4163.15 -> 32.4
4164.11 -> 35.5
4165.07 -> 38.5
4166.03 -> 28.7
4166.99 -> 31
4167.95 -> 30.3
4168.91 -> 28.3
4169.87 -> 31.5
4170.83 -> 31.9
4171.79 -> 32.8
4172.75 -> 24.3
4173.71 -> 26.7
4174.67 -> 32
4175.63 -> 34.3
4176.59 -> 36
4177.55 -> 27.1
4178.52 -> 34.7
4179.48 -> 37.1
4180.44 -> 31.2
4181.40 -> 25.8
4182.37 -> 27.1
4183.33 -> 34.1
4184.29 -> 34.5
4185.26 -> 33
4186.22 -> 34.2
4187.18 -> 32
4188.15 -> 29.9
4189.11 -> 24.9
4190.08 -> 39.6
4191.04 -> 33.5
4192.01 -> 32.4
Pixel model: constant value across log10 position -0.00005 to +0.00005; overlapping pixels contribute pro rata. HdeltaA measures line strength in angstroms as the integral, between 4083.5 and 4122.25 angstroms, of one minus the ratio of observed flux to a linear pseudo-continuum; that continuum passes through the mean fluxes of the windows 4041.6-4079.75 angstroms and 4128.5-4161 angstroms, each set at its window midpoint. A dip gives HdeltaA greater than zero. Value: 4.3 angstroms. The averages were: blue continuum 31.4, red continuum 31.2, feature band 27.8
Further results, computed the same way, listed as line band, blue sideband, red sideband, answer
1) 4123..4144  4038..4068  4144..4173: 1.37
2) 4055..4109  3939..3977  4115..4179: 1.66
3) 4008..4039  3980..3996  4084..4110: -4.28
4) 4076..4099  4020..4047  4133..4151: 2.87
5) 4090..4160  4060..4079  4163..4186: 3.69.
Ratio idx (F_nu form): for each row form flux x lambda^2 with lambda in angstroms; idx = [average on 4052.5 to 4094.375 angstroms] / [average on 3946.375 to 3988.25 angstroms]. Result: 1.25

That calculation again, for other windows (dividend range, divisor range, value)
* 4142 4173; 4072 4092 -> 1.14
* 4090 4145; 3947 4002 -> 1.12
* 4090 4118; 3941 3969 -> 1.08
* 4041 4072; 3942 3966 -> 1.21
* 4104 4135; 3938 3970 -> 1.19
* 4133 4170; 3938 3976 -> 1.36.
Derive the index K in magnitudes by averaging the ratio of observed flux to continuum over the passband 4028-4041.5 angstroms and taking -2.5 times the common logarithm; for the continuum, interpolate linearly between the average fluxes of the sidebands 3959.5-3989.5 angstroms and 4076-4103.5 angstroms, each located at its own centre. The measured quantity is -0.25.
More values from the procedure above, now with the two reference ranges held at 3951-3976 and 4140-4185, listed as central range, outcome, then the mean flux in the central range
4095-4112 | 0.180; 24.9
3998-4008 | -0.232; 31.1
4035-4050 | -0.194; 32.1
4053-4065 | -0.194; 32.9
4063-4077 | -0.079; 30.1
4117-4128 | -0.064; 32.1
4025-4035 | -0.246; 32.9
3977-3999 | -0.246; 30.7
